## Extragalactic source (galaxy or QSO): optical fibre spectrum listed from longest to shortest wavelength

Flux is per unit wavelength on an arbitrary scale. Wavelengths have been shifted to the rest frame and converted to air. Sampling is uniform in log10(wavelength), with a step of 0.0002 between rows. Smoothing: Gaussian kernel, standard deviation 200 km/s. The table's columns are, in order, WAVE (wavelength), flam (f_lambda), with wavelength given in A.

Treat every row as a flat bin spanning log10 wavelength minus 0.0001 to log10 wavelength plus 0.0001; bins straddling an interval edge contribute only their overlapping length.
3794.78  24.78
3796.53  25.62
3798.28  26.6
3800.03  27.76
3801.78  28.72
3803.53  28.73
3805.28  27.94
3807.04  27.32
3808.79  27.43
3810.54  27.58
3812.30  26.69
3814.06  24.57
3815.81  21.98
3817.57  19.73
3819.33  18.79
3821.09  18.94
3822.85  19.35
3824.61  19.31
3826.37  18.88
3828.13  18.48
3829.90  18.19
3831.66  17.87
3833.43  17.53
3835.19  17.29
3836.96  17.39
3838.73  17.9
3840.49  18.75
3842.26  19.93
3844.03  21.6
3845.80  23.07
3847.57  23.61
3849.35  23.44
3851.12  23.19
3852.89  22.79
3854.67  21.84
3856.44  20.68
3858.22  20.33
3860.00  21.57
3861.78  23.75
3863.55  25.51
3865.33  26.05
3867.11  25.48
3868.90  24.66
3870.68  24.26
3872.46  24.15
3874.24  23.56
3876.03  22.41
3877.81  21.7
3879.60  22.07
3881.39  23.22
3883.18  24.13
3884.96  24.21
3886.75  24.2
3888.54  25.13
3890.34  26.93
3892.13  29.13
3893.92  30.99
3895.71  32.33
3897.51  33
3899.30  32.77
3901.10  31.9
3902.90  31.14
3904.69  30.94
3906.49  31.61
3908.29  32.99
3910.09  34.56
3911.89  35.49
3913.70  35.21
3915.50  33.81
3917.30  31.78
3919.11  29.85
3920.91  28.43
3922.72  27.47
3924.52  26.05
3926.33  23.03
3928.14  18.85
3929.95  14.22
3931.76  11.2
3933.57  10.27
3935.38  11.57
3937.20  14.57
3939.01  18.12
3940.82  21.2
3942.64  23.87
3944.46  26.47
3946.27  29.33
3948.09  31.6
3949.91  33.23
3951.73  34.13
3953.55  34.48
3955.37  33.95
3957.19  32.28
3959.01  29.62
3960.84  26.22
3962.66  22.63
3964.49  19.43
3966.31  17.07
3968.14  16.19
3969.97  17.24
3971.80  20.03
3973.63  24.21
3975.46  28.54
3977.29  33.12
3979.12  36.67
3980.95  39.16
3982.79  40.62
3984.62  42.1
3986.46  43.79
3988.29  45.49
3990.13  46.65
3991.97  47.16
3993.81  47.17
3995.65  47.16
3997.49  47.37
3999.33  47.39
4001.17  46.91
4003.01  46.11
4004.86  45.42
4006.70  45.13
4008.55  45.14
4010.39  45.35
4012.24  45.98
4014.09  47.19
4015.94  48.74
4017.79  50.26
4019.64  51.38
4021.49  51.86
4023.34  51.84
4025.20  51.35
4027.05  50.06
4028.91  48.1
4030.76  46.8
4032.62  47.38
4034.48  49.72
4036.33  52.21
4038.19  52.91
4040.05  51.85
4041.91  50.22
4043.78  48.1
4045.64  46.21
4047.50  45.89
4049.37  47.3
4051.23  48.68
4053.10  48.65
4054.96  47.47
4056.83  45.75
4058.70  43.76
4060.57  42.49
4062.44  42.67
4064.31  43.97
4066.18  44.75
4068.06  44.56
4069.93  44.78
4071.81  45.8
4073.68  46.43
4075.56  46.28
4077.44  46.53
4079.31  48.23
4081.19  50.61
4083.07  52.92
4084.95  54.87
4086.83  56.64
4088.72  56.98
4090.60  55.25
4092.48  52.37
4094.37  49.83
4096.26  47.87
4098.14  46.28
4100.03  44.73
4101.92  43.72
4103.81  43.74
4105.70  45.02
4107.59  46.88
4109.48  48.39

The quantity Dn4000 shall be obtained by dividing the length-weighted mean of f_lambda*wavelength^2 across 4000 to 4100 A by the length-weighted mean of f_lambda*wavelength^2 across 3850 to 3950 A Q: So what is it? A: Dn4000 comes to 2.0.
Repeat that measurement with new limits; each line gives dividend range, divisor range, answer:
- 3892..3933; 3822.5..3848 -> 1.56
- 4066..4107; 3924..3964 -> 2.18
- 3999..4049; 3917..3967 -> 2.08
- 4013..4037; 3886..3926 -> 1.72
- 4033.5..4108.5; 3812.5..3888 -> 2.48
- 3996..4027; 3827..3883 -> 2.39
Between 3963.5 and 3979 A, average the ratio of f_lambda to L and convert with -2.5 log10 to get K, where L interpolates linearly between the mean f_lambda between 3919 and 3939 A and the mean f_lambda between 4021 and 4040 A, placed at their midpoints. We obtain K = 0.383 mag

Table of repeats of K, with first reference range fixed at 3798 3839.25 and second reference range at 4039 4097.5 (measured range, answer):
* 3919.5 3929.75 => 0.341 mag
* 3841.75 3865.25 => 0.149 mag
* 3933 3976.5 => 0.448 mag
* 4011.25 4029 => -0.150 mag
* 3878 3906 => 0.074 mag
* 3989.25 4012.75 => -0.127 mag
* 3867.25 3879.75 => 0.191 mag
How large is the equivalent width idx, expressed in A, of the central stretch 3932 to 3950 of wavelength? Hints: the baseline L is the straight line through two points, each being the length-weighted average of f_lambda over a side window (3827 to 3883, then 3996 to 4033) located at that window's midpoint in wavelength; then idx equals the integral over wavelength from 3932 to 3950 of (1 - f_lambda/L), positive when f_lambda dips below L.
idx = 7.49 A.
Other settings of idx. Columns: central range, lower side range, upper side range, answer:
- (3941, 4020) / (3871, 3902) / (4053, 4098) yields 2.5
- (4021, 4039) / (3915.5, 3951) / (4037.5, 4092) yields -3.7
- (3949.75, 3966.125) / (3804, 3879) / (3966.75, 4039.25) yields 3.7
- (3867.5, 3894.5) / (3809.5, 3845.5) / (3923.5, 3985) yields -2.9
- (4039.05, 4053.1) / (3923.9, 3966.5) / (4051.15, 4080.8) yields -2.1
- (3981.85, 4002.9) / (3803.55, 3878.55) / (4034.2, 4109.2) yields -3.5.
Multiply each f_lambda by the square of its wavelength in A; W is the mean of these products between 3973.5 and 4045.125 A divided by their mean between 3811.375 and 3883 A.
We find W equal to 2.32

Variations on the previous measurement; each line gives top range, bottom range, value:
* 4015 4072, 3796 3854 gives 2.40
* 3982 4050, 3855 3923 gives 1.85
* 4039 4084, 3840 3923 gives 1.93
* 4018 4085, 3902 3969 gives 1.96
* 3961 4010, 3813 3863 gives 1.94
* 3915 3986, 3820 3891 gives 1.25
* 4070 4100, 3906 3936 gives 2.12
